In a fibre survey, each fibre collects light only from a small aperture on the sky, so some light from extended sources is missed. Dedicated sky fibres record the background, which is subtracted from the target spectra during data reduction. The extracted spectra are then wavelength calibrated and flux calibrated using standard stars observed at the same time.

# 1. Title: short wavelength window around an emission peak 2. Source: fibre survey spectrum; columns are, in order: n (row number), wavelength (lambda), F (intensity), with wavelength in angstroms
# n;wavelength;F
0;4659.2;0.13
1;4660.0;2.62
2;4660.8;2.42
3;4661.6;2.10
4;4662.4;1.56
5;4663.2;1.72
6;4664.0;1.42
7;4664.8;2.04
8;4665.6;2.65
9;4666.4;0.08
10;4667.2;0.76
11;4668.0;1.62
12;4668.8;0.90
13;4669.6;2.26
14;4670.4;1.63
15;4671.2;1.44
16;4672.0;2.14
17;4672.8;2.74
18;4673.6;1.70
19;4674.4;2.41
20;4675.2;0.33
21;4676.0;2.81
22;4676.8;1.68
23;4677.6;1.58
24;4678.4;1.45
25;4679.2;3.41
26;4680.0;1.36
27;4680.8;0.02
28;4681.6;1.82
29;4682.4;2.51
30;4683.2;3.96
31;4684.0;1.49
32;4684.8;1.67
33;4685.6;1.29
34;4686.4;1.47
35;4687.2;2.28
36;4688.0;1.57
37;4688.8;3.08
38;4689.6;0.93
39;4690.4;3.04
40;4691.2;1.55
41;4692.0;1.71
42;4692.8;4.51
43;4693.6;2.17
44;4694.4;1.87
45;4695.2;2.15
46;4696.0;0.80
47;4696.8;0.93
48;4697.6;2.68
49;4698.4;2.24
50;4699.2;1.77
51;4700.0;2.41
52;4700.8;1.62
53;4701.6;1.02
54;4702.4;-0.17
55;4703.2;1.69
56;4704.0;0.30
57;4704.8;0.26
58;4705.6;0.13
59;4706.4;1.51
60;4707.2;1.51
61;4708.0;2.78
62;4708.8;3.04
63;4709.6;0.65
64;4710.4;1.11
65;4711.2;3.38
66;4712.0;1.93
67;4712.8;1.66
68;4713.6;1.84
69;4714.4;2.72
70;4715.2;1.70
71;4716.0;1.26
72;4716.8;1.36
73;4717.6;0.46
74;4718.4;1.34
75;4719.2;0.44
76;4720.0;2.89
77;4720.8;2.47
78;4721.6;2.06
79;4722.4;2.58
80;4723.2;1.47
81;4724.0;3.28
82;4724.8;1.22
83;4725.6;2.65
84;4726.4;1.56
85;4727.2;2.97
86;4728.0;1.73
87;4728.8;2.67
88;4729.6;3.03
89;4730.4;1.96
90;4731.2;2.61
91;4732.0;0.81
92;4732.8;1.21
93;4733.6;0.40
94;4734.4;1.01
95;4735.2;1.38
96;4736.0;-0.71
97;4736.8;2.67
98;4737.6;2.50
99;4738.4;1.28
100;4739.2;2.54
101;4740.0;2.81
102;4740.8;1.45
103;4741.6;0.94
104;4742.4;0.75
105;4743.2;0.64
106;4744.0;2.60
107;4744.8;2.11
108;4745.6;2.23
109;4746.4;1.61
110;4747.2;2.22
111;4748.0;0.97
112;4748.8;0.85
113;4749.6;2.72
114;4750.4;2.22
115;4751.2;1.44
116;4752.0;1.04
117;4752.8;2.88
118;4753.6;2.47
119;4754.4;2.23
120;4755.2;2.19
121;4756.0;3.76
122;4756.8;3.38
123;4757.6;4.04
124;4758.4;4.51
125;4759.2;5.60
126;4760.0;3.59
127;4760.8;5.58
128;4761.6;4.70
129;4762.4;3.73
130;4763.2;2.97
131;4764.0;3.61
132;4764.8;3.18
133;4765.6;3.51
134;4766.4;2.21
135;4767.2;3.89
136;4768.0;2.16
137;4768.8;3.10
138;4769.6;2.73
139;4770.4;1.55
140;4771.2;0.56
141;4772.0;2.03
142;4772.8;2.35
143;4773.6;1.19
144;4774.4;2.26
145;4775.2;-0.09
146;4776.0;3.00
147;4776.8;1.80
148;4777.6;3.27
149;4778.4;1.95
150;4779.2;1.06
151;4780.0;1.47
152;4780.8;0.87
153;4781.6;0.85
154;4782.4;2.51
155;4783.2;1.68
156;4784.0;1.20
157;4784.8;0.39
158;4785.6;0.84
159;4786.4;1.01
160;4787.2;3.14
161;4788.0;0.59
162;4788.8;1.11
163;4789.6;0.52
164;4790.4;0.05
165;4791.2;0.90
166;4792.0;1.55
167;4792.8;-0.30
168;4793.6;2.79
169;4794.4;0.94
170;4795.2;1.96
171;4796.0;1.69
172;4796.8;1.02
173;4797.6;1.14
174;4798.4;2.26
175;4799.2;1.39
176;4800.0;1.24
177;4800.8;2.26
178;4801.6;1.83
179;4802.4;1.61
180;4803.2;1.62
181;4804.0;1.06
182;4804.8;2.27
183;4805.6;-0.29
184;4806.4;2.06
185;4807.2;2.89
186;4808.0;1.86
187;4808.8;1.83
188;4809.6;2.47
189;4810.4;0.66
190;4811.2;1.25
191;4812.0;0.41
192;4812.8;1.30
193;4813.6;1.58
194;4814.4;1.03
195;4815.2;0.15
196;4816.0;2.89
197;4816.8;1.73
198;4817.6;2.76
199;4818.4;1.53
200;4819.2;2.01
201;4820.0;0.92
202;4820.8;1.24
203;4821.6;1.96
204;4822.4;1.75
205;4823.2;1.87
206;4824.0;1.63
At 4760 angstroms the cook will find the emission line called [O II] 3727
